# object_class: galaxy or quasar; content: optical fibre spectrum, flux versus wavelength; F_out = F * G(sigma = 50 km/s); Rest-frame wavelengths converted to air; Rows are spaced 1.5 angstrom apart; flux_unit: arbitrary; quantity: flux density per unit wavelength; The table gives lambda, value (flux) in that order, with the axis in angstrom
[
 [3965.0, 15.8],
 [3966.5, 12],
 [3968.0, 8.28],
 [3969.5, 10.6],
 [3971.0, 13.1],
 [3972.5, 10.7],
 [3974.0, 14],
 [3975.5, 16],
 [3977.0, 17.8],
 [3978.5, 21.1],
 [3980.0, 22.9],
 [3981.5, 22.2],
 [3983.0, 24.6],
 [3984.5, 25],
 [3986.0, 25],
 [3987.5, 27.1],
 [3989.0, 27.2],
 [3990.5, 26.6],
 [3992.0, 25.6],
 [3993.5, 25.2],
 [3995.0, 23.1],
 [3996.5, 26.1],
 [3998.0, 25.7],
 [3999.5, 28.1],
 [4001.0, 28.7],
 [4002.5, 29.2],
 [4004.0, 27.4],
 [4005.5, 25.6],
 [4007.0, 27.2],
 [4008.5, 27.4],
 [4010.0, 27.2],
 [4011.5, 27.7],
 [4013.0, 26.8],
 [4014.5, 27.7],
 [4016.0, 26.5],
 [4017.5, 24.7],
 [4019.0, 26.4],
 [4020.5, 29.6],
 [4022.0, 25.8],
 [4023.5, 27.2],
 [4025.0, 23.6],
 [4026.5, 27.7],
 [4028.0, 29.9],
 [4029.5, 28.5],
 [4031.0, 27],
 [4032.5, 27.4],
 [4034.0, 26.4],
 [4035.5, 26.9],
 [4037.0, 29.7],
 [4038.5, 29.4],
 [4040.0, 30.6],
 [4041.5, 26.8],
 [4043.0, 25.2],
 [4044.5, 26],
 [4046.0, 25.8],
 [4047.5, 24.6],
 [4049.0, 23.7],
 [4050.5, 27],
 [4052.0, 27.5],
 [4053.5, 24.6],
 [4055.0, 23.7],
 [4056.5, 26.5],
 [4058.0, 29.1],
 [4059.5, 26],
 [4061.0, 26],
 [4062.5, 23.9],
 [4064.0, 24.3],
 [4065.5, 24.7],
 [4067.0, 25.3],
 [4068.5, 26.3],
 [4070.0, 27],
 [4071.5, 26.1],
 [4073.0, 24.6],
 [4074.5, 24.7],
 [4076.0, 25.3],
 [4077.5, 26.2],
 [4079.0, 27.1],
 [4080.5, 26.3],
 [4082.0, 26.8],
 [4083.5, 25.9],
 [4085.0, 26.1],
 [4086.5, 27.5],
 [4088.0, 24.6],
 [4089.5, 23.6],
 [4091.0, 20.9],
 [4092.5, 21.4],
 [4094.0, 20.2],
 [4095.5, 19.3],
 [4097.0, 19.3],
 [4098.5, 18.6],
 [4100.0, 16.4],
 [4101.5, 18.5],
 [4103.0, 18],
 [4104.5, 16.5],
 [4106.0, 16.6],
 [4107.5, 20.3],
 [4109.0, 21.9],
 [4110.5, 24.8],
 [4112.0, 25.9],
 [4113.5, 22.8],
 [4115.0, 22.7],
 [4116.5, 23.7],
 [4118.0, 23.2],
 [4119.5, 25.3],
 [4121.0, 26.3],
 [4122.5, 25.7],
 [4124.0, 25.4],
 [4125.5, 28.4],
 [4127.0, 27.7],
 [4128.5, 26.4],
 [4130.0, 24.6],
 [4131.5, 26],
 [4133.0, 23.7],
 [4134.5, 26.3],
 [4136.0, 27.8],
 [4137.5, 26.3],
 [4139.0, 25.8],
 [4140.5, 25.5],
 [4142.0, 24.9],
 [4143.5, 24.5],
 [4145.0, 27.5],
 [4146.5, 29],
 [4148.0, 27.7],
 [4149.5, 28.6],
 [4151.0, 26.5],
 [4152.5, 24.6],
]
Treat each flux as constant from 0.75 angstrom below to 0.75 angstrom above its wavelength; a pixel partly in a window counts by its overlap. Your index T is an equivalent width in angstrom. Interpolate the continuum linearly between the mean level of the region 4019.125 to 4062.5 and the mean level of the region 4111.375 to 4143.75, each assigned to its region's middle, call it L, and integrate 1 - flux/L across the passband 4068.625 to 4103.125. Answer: 3.6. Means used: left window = 26.8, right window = 25.4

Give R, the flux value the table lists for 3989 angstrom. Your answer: 27.2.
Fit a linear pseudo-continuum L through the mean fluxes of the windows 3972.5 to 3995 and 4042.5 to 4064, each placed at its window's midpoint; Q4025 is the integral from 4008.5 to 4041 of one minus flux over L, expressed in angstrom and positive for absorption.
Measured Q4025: -4.1 angstrom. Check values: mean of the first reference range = 22.5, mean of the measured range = 27.5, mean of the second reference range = 25.6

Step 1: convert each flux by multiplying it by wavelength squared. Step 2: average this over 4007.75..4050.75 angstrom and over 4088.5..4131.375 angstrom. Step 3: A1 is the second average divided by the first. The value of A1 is 0.86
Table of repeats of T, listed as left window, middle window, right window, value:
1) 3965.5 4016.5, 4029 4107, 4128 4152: -0.1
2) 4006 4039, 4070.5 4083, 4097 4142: -0.4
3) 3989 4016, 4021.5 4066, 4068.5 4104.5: -2.7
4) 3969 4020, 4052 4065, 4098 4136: -1.2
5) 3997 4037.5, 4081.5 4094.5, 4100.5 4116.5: -1.1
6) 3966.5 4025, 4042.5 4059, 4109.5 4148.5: -0.9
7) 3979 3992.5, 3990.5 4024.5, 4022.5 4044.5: -0.7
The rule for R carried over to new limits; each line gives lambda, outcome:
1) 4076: 25.3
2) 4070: 27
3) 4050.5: 27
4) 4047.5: 24.6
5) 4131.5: 26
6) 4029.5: 28.5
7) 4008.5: 27.4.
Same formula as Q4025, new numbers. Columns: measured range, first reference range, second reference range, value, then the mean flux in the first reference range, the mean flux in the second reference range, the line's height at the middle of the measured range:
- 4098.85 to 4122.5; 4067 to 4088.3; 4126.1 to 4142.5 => 3.98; 26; 25.9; 26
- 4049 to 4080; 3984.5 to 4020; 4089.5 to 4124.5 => -2.89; 26.6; 21.5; 23.6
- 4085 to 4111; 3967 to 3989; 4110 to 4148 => 3.84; 18.7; 25.7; 24.2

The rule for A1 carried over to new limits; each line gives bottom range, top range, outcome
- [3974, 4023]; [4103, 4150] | 1.04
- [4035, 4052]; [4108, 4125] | 0.94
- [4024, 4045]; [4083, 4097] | 0.86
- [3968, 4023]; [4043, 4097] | 1.09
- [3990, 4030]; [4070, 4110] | 0.87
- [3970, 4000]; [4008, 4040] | 1.26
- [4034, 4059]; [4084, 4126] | 0.86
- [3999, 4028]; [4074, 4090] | 0.99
